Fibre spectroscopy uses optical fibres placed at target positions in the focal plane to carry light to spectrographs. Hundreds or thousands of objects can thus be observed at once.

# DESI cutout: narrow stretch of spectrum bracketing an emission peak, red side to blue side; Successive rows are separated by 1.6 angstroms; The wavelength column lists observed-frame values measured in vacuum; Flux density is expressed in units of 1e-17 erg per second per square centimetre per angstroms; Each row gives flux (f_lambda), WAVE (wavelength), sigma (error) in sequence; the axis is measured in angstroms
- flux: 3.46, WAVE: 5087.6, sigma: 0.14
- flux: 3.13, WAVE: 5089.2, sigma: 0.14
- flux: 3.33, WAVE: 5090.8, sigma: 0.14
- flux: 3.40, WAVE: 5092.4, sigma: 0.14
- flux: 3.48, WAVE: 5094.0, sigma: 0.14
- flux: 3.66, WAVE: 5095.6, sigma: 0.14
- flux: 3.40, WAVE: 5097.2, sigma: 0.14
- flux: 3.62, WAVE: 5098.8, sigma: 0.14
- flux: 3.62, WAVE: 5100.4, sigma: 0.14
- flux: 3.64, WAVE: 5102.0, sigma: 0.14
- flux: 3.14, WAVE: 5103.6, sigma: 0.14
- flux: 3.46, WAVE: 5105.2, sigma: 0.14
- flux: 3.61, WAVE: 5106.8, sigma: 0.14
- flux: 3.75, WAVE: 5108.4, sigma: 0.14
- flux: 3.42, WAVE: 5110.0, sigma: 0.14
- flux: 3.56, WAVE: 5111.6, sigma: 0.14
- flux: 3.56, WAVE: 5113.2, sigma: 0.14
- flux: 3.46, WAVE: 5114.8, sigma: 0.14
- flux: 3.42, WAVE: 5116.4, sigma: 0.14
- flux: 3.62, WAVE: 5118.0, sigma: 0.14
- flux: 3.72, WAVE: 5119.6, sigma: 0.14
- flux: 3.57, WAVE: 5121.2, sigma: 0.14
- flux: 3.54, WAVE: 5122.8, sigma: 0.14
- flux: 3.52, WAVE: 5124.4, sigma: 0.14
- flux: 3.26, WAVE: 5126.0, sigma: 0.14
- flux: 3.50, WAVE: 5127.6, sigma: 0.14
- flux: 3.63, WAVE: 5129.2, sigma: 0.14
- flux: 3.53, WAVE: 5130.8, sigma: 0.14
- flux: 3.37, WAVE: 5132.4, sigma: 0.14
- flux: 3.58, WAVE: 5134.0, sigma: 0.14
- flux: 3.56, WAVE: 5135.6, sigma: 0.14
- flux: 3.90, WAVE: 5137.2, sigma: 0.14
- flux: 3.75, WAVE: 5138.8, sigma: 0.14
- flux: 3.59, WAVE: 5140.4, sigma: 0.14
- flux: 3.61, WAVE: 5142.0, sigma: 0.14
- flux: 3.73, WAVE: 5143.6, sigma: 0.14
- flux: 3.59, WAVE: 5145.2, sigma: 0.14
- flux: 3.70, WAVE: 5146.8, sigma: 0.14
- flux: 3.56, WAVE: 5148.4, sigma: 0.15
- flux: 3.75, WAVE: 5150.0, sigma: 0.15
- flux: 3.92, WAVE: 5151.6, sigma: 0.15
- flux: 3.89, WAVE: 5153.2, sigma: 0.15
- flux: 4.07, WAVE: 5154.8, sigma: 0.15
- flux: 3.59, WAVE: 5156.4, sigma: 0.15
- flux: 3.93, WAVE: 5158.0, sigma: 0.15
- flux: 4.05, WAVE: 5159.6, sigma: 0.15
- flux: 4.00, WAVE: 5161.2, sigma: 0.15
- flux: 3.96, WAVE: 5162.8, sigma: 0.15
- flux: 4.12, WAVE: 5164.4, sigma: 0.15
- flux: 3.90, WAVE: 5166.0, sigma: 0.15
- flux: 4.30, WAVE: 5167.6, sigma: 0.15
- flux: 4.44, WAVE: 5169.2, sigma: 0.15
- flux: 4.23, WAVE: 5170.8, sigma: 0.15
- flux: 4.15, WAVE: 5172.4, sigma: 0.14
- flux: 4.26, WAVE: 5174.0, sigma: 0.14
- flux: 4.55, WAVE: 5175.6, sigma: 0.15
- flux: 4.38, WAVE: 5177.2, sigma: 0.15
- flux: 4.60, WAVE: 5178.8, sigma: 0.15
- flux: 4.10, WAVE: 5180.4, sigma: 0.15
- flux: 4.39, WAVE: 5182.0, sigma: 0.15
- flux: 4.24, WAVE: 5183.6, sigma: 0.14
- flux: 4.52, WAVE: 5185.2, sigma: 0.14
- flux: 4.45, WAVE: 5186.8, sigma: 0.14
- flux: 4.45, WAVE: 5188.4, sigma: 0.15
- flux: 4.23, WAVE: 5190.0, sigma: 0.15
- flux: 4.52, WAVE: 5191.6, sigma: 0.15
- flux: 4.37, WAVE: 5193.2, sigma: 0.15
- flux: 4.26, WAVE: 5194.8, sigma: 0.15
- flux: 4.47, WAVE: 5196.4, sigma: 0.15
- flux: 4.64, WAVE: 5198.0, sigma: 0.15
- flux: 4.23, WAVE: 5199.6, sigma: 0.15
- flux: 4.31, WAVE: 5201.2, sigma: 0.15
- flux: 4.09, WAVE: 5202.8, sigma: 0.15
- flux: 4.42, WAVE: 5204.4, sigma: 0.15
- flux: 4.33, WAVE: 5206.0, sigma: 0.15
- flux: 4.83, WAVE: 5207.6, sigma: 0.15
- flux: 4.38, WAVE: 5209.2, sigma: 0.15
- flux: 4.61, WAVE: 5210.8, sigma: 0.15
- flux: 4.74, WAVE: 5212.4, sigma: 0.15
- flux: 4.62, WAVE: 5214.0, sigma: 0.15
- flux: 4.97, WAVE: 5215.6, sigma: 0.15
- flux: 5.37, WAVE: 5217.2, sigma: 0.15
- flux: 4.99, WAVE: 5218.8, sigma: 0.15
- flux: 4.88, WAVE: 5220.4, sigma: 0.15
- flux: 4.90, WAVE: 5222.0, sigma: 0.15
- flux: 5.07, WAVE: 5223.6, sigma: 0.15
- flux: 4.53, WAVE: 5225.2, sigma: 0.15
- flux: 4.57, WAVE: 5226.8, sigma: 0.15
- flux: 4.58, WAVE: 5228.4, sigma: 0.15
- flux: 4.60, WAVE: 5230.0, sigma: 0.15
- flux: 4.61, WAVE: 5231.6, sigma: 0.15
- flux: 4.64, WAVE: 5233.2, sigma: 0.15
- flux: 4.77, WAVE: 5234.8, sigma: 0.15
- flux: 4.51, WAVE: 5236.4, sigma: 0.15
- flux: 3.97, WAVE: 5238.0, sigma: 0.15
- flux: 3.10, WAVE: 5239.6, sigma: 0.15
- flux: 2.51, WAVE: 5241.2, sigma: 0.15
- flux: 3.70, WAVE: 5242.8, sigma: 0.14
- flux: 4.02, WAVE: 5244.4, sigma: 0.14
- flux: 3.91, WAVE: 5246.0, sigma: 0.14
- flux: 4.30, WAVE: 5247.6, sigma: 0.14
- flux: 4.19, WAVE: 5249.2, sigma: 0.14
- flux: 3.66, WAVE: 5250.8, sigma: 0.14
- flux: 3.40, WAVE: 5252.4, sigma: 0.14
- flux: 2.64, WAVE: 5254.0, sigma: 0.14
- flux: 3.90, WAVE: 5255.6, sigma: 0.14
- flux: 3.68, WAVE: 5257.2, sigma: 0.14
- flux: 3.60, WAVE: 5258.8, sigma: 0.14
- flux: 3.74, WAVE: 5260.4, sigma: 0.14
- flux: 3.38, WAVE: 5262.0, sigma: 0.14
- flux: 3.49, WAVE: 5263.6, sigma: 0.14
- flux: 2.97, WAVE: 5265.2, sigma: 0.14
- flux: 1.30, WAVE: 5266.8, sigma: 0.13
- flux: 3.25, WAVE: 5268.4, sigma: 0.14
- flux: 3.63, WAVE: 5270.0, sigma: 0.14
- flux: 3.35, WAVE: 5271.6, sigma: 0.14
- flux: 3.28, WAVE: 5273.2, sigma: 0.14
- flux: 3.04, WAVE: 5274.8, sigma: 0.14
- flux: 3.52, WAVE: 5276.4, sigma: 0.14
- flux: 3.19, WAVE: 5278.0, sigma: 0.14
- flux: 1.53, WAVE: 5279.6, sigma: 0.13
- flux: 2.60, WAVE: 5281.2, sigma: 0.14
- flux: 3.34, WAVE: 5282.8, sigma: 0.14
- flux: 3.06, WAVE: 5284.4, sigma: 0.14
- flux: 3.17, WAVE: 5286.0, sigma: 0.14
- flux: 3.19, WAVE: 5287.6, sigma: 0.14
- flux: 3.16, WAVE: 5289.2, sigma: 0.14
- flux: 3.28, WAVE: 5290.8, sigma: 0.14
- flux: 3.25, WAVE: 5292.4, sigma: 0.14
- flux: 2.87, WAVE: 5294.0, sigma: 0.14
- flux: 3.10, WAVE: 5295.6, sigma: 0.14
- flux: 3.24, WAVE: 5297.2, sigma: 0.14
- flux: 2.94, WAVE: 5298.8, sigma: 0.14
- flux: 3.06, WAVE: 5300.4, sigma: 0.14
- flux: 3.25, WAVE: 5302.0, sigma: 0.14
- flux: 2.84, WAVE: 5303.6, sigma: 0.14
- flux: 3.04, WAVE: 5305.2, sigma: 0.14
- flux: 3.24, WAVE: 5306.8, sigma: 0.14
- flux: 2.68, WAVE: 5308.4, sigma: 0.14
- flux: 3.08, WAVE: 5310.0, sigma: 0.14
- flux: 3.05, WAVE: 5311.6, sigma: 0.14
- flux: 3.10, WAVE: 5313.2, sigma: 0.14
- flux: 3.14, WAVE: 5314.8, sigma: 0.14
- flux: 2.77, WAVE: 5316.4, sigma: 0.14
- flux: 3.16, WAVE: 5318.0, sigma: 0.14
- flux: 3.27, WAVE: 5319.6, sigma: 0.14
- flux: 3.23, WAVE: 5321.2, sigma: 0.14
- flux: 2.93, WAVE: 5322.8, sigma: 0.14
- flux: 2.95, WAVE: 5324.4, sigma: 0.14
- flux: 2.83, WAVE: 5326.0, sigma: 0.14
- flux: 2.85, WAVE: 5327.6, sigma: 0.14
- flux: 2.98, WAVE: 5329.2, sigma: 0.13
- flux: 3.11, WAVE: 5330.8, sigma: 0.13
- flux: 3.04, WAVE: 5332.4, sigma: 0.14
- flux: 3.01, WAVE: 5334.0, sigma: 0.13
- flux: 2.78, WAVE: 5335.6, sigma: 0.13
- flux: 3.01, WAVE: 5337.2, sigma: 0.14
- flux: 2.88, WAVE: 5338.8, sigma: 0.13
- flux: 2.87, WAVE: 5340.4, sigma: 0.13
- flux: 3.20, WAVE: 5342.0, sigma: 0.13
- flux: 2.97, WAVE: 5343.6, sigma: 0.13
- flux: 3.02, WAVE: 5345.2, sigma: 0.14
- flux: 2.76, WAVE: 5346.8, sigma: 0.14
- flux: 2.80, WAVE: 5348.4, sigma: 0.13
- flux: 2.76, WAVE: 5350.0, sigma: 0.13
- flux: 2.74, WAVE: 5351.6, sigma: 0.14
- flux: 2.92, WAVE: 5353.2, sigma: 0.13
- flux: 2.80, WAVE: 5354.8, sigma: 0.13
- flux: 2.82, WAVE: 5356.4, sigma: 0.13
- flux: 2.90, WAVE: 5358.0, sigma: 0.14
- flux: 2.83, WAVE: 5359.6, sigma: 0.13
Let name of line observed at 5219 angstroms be C III]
